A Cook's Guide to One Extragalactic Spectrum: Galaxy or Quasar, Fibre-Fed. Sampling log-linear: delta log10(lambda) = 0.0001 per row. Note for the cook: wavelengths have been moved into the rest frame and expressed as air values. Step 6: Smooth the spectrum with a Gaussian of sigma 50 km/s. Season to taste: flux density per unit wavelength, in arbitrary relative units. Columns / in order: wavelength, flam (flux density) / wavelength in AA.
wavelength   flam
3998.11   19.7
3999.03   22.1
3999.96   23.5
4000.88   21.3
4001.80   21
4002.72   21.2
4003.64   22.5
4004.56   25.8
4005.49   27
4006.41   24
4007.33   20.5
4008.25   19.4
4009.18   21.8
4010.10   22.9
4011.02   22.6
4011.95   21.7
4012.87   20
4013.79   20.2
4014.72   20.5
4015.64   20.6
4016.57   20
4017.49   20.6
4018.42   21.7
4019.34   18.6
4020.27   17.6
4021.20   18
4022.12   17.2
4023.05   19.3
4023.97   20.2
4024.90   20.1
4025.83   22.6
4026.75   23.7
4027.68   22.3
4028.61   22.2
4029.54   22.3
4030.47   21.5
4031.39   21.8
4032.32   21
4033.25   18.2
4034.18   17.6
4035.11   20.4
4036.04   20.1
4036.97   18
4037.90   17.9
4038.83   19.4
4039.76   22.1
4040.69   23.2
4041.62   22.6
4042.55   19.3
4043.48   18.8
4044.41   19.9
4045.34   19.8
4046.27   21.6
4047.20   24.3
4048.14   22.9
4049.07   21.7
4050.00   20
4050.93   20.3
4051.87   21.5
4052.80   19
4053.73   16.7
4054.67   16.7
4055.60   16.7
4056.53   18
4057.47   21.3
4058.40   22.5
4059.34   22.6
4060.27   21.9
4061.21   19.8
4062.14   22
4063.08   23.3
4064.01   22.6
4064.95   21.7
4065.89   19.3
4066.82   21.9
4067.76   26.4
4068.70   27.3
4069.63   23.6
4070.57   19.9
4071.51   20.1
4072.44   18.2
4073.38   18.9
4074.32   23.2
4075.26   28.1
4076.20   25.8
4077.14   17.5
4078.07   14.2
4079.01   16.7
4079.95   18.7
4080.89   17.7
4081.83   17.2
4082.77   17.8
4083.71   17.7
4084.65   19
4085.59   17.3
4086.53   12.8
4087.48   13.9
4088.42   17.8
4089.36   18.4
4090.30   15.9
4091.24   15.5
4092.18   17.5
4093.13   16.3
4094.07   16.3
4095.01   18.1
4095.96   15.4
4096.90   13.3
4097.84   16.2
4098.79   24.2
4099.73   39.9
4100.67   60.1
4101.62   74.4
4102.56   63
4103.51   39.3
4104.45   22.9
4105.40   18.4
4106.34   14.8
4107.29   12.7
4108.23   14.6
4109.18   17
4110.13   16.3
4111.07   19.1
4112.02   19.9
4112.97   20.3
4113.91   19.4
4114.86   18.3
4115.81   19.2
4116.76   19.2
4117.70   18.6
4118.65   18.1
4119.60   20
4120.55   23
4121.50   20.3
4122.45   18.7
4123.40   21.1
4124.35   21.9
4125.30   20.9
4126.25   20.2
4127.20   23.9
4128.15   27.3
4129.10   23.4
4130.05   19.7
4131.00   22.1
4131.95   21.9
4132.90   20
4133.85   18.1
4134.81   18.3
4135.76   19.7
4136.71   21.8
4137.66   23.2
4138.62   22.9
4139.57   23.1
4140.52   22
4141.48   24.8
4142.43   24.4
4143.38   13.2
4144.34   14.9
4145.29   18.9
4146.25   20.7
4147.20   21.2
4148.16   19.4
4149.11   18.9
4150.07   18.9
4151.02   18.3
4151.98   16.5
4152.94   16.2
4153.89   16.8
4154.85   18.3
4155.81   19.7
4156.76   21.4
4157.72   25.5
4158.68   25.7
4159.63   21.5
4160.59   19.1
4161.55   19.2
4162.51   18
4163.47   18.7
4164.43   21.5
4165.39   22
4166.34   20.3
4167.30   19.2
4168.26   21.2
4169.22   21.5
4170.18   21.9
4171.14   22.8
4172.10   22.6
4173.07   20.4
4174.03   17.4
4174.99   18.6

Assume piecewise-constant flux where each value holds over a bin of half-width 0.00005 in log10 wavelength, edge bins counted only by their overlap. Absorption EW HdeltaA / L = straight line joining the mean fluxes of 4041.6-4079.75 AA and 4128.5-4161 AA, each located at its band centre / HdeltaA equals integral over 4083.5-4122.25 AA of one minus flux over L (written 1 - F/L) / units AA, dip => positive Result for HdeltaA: -3.2 AA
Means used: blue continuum 20.9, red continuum 20.3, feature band 22.3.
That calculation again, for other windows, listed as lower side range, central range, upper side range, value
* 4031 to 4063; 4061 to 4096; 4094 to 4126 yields 4.3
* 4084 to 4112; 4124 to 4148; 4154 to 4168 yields 0.7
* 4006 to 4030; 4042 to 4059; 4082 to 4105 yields 1.9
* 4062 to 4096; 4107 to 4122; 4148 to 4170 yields 0.8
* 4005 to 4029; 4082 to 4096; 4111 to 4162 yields 2.7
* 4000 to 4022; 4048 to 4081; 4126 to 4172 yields 0.3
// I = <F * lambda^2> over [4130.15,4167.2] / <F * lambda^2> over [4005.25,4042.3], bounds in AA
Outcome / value 1.03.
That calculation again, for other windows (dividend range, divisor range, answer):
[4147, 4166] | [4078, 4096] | 1.22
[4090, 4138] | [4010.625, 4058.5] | 1.17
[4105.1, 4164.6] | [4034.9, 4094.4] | 1.04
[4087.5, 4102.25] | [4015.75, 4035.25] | 1.29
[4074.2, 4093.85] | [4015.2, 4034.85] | 0.91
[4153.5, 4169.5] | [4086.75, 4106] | 0.80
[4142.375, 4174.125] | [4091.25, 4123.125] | 0.86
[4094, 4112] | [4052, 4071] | 1.31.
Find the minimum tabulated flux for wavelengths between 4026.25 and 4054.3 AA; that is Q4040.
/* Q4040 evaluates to 16.7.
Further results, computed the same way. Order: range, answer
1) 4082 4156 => 12.7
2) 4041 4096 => 12.8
